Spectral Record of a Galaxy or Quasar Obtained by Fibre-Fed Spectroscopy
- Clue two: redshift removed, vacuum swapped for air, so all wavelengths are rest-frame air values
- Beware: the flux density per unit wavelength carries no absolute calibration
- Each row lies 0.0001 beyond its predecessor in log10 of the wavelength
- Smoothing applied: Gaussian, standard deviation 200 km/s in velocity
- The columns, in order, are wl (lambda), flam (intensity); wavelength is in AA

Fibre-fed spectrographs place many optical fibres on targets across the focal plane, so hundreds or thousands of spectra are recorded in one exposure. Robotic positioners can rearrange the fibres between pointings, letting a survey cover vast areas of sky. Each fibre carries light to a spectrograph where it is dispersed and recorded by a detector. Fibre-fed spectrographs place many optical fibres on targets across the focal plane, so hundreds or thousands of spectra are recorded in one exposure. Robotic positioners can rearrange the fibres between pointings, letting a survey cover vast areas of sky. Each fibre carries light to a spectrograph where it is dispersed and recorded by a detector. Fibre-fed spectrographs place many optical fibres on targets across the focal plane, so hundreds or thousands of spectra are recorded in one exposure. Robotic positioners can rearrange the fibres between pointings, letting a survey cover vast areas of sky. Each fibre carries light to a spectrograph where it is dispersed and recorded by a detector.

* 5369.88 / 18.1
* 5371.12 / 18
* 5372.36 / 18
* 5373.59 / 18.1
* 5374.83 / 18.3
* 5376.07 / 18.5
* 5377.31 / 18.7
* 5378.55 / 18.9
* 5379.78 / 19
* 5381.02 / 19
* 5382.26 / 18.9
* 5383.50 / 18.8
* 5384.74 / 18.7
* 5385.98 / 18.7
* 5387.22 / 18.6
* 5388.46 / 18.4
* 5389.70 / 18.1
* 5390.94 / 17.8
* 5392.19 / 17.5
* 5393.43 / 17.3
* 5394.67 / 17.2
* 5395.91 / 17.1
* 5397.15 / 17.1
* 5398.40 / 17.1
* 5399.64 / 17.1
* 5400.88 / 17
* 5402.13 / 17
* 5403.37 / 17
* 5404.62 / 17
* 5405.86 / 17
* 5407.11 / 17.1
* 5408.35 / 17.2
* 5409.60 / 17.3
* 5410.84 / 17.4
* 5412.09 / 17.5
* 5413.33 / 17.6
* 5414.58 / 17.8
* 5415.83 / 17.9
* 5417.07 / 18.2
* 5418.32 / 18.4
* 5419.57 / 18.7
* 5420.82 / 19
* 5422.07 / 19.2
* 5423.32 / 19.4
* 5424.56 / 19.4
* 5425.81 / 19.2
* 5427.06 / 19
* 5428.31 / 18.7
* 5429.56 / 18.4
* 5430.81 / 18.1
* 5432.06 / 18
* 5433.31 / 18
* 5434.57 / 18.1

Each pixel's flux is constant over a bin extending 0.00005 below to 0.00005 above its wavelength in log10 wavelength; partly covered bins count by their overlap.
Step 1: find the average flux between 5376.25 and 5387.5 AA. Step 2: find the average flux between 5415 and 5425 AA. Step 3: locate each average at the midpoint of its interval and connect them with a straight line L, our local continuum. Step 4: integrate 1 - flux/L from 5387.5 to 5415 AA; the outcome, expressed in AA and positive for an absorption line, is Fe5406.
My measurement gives 2.1 AA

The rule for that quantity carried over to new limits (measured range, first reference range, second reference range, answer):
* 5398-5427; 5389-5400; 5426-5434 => 0.0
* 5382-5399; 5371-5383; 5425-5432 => 0.6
